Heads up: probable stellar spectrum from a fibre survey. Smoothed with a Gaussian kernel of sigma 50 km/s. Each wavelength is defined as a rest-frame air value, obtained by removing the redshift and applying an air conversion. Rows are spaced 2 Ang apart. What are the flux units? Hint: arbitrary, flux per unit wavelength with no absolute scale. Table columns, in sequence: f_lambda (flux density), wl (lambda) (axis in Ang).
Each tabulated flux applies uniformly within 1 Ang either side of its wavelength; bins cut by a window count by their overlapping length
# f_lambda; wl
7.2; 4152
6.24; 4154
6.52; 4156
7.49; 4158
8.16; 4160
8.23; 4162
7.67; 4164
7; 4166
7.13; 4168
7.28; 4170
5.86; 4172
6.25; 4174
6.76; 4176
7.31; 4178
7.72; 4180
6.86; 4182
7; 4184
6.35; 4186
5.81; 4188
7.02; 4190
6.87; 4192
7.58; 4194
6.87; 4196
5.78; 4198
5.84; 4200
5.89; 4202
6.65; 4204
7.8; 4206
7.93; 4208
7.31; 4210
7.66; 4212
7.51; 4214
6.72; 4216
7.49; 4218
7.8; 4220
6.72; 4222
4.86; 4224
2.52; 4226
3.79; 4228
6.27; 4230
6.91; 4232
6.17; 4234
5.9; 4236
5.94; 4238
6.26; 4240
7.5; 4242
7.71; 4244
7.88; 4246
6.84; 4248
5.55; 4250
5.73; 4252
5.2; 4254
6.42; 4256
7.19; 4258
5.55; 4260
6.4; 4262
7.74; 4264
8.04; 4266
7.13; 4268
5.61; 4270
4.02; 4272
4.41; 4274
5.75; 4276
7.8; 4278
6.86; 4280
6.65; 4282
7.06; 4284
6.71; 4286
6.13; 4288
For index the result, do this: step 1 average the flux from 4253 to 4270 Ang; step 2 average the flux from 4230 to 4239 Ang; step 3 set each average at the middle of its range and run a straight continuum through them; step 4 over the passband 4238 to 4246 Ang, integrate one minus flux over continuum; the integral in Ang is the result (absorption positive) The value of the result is -0.9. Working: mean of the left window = 6.23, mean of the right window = 6.64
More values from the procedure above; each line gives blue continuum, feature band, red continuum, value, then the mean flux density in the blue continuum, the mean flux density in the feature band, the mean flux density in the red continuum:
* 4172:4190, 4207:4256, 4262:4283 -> 0.9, 6.72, 6.42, 6.4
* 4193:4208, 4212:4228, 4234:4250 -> 1.3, 6.72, 6.17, 6.74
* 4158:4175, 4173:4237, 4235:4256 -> 2.7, 7.21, 6.56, 6.45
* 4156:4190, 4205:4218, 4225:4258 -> -2.0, 7.04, 7.49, 6.07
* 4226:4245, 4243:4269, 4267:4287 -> -2.5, 6.07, 6.72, 6.2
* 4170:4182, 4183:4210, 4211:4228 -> -0.8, 6.83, 6.74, 6.26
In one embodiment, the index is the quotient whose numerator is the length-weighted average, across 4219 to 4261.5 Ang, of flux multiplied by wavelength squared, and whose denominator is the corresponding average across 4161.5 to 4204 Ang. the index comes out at 0.9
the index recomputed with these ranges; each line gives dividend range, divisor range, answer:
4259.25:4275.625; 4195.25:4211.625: 0.93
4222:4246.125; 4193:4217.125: 0.86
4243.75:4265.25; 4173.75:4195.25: 0.98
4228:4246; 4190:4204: 1.02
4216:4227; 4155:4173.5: 0.85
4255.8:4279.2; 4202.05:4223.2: 0.89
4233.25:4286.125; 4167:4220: 0.96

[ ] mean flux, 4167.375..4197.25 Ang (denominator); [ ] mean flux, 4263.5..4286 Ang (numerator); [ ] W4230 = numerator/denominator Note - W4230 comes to 0.94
